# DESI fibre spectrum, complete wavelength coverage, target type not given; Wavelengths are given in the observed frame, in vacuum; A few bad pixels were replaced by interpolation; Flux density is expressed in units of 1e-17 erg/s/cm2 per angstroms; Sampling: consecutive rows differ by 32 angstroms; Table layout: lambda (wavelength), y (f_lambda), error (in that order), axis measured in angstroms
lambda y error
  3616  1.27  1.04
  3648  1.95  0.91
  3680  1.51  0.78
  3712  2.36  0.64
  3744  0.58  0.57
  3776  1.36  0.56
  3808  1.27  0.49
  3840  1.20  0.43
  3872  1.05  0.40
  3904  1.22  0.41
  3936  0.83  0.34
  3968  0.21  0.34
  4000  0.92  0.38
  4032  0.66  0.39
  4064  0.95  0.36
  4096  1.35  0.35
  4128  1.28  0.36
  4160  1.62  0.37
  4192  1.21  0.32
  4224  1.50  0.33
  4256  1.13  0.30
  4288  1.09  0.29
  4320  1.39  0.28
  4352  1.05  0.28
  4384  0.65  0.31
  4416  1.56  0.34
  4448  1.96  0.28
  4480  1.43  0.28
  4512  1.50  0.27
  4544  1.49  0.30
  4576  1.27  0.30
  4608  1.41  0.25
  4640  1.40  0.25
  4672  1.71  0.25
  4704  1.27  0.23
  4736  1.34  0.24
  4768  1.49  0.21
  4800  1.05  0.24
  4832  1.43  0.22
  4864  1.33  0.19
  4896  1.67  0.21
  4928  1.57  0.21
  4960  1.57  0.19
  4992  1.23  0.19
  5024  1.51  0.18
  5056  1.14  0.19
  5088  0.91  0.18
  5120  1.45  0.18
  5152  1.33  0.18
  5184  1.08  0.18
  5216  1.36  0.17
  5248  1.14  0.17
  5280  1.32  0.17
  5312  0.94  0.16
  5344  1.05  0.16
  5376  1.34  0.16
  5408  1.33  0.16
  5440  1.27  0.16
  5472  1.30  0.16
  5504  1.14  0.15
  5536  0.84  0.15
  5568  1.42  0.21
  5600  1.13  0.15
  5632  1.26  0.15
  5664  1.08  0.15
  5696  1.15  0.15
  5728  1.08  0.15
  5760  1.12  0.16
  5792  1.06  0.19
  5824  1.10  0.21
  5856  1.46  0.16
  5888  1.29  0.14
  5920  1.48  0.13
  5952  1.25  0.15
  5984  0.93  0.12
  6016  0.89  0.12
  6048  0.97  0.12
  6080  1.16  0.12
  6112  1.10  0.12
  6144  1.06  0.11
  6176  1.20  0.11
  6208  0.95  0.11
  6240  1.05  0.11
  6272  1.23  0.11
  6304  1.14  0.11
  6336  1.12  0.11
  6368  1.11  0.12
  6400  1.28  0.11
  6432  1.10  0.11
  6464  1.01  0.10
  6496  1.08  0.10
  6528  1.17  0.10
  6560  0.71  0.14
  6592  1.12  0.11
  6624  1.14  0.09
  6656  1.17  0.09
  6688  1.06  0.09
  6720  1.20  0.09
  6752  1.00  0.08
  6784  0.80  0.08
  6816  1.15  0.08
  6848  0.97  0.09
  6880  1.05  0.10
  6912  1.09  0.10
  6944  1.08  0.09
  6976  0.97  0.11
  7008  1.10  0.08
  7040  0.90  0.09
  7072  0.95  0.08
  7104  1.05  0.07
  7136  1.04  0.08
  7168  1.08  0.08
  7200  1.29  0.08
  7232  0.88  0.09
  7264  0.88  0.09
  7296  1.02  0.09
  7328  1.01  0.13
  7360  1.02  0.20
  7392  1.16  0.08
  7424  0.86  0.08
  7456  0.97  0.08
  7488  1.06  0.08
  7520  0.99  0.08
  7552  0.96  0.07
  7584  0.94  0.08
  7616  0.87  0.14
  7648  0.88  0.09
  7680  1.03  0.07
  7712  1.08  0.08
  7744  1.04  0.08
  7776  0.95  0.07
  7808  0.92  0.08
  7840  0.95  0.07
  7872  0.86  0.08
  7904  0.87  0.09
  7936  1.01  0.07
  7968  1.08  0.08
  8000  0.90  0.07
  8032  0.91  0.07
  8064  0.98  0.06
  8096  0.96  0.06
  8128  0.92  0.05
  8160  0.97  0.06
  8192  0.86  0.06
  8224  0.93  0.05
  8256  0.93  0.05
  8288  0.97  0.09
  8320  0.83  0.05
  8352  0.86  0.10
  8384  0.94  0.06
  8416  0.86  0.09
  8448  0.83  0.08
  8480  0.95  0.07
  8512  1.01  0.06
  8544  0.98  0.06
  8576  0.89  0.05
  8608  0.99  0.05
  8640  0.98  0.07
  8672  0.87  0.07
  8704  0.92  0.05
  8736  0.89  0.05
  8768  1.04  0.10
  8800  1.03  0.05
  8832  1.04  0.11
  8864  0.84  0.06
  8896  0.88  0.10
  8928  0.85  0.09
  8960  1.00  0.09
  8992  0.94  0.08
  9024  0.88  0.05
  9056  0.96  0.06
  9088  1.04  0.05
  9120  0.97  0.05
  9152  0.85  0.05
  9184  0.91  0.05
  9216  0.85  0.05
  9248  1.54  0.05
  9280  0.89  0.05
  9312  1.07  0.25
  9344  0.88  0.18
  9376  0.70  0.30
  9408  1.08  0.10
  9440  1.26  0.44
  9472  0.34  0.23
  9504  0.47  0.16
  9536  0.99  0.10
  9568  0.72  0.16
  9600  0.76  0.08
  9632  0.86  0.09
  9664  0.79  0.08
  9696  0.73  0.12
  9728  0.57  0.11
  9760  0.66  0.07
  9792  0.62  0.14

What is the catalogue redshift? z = 0.098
